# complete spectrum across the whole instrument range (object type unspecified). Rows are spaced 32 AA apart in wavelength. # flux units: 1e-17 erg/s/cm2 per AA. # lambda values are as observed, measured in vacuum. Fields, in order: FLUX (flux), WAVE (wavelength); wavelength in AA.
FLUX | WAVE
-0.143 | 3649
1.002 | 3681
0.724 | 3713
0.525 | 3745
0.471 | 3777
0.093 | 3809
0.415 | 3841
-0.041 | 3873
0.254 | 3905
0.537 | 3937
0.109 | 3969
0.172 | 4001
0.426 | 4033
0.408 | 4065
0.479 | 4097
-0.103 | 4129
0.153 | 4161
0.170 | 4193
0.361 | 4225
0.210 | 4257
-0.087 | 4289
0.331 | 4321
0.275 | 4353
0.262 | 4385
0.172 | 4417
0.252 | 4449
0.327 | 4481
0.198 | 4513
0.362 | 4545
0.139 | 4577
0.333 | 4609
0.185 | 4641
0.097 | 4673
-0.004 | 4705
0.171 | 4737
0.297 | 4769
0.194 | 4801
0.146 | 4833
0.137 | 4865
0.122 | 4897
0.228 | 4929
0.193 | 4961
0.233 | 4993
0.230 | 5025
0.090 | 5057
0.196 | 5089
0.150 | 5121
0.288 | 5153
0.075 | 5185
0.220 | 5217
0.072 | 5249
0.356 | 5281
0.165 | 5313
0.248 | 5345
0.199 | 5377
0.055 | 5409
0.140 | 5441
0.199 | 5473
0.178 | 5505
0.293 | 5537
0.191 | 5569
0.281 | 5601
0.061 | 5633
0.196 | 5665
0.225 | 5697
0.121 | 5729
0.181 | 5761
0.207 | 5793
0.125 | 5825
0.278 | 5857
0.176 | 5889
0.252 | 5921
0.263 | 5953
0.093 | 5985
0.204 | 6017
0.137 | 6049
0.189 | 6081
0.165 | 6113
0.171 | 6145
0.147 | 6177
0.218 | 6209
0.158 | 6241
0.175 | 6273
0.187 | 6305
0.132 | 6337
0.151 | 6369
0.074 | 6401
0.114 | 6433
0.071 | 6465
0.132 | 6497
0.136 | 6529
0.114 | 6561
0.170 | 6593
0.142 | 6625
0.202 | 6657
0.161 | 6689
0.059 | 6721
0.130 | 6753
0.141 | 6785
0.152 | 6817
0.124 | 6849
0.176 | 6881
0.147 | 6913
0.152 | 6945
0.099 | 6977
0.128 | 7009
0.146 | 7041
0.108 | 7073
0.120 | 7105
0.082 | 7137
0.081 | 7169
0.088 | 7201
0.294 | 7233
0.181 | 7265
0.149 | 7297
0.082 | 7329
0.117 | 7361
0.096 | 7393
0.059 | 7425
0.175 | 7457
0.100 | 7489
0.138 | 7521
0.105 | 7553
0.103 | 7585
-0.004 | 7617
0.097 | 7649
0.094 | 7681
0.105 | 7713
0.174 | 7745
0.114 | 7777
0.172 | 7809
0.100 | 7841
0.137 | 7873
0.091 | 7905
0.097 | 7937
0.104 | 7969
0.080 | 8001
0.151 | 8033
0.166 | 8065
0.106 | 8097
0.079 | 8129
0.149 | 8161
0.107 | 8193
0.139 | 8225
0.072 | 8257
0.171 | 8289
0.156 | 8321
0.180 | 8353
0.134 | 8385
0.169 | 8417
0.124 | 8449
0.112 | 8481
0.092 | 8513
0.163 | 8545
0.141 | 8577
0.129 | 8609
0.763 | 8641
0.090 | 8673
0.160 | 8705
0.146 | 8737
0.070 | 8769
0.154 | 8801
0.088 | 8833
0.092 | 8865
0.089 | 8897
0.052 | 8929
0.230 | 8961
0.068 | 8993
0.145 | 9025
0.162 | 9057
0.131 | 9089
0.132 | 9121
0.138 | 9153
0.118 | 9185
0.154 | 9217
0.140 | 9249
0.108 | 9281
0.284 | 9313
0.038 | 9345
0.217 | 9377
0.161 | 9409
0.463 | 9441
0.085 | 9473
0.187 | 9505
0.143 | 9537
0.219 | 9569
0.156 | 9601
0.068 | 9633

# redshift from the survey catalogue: 1.32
